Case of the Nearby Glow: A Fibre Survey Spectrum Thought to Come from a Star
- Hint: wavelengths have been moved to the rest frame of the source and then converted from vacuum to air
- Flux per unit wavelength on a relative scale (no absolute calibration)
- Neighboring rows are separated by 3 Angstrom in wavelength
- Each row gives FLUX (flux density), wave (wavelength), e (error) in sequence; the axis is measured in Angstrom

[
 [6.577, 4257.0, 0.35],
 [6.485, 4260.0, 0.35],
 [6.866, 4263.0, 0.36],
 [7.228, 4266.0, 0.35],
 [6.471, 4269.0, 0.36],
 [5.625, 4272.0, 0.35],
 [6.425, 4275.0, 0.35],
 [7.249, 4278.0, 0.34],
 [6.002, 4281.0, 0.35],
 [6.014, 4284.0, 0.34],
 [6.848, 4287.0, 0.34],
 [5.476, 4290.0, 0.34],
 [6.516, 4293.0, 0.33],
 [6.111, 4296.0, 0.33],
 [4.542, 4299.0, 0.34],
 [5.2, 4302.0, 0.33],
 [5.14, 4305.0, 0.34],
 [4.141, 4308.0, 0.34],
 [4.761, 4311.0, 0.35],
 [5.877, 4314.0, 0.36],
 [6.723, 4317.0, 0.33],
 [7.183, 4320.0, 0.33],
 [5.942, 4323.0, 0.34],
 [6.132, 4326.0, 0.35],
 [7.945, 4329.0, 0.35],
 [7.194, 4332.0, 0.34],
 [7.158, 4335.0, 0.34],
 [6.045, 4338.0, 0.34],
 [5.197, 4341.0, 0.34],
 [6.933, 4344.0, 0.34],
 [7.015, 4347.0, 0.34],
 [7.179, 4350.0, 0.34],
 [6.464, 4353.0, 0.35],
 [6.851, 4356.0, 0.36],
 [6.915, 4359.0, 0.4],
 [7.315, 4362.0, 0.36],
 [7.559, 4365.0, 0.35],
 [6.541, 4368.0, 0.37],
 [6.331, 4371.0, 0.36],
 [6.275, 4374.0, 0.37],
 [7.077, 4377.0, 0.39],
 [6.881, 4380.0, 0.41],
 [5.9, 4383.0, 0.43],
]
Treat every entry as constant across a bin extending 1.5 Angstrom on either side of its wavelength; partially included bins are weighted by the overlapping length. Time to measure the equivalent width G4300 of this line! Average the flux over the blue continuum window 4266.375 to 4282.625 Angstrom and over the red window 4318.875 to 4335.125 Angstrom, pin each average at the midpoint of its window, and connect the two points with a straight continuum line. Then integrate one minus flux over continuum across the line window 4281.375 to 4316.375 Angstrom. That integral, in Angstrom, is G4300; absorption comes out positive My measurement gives 5.7 Angstrom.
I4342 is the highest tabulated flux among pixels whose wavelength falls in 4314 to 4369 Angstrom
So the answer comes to 7.945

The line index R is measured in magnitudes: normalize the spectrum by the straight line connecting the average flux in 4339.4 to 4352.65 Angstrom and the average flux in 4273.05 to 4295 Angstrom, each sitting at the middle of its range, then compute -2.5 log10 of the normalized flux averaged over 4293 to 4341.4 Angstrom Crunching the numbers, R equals 0.08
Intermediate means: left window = 6.34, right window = 6.57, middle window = 5.99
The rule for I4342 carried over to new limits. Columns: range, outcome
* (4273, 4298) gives 7.249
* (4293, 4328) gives 7.183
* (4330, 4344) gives 7.194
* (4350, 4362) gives 7.315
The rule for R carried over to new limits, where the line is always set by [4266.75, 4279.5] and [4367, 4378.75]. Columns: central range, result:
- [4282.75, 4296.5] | 0.05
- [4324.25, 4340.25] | -0.04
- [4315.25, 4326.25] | 0.00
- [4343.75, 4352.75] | -0.07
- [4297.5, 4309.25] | 0.34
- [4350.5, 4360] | -0.04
